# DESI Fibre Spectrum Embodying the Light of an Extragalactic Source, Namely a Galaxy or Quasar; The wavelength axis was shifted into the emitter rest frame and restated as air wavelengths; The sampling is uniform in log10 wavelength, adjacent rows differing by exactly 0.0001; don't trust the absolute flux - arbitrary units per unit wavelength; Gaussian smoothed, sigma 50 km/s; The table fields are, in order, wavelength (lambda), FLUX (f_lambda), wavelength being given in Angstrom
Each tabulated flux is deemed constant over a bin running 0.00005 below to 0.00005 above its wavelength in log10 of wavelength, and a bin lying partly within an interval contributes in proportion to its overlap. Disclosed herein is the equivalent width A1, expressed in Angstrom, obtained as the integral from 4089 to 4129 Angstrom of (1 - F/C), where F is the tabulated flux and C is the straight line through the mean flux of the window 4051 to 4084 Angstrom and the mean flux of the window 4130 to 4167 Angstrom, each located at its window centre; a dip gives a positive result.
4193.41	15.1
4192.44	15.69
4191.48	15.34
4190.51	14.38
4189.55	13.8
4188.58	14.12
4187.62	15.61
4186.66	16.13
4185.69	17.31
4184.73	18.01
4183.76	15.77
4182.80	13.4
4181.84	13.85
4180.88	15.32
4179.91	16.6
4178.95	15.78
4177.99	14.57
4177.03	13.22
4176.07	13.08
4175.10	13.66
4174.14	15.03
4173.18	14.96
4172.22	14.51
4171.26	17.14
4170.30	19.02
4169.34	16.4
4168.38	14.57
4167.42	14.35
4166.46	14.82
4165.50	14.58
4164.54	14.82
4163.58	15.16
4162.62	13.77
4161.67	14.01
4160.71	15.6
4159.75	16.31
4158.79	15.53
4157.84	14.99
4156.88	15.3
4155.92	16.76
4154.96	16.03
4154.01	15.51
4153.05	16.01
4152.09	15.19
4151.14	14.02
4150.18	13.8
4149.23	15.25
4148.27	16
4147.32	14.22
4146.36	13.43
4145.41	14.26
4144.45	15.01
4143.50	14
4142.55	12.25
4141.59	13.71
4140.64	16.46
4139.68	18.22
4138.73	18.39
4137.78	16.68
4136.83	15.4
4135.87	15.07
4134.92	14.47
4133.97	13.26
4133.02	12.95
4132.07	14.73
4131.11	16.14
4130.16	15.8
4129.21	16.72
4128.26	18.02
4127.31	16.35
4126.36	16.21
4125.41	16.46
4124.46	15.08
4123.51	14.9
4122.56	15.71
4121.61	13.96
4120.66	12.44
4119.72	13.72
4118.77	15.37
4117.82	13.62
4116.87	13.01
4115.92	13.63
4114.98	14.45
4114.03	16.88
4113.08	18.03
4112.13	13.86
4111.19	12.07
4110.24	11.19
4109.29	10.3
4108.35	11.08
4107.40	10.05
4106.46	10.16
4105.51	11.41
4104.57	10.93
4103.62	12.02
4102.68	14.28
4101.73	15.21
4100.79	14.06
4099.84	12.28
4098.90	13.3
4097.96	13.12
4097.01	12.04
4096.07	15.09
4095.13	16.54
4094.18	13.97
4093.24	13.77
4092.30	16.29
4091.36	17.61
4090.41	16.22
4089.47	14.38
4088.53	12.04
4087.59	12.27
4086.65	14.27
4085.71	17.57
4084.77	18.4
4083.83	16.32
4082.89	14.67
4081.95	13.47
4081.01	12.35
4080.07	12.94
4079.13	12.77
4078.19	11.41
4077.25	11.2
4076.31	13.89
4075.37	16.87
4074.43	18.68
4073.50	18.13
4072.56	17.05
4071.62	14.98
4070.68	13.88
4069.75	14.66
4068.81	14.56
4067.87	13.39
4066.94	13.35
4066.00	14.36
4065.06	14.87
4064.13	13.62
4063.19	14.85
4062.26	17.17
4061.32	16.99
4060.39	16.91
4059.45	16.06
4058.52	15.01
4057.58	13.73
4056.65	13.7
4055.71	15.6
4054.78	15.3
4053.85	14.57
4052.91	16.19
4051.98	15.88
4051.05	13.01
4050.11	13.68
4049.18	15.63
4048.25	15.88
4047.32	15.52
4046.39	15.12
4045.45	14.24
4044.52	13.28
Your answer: 2.4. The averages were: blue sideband 14.8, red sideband 15.1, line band 14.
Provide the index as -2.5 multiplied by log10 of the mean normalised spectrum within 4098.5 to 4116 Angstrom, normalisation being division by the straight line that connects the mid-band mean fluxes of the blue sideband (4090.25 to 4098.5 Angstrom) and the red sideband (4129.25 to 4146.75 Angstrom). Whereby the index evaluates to 0.160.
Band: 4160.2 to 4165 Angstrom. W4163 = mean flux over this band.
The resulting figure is 14.7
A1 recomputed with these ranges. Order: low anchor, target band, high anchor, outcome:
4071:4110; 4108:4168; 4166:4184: -1.15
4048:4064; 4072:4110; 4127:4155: 3.25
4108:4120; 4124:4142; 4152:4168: -1.90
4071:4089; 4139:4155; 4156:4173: 0.33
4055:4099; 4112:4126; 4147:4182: 0.17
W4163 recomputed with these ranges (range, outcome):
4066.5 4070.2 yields 14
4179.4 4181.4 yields 15.9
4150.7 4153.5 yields 15.1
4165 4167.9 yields 14.6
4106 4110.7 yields 10.6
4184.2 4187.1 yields 17.1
